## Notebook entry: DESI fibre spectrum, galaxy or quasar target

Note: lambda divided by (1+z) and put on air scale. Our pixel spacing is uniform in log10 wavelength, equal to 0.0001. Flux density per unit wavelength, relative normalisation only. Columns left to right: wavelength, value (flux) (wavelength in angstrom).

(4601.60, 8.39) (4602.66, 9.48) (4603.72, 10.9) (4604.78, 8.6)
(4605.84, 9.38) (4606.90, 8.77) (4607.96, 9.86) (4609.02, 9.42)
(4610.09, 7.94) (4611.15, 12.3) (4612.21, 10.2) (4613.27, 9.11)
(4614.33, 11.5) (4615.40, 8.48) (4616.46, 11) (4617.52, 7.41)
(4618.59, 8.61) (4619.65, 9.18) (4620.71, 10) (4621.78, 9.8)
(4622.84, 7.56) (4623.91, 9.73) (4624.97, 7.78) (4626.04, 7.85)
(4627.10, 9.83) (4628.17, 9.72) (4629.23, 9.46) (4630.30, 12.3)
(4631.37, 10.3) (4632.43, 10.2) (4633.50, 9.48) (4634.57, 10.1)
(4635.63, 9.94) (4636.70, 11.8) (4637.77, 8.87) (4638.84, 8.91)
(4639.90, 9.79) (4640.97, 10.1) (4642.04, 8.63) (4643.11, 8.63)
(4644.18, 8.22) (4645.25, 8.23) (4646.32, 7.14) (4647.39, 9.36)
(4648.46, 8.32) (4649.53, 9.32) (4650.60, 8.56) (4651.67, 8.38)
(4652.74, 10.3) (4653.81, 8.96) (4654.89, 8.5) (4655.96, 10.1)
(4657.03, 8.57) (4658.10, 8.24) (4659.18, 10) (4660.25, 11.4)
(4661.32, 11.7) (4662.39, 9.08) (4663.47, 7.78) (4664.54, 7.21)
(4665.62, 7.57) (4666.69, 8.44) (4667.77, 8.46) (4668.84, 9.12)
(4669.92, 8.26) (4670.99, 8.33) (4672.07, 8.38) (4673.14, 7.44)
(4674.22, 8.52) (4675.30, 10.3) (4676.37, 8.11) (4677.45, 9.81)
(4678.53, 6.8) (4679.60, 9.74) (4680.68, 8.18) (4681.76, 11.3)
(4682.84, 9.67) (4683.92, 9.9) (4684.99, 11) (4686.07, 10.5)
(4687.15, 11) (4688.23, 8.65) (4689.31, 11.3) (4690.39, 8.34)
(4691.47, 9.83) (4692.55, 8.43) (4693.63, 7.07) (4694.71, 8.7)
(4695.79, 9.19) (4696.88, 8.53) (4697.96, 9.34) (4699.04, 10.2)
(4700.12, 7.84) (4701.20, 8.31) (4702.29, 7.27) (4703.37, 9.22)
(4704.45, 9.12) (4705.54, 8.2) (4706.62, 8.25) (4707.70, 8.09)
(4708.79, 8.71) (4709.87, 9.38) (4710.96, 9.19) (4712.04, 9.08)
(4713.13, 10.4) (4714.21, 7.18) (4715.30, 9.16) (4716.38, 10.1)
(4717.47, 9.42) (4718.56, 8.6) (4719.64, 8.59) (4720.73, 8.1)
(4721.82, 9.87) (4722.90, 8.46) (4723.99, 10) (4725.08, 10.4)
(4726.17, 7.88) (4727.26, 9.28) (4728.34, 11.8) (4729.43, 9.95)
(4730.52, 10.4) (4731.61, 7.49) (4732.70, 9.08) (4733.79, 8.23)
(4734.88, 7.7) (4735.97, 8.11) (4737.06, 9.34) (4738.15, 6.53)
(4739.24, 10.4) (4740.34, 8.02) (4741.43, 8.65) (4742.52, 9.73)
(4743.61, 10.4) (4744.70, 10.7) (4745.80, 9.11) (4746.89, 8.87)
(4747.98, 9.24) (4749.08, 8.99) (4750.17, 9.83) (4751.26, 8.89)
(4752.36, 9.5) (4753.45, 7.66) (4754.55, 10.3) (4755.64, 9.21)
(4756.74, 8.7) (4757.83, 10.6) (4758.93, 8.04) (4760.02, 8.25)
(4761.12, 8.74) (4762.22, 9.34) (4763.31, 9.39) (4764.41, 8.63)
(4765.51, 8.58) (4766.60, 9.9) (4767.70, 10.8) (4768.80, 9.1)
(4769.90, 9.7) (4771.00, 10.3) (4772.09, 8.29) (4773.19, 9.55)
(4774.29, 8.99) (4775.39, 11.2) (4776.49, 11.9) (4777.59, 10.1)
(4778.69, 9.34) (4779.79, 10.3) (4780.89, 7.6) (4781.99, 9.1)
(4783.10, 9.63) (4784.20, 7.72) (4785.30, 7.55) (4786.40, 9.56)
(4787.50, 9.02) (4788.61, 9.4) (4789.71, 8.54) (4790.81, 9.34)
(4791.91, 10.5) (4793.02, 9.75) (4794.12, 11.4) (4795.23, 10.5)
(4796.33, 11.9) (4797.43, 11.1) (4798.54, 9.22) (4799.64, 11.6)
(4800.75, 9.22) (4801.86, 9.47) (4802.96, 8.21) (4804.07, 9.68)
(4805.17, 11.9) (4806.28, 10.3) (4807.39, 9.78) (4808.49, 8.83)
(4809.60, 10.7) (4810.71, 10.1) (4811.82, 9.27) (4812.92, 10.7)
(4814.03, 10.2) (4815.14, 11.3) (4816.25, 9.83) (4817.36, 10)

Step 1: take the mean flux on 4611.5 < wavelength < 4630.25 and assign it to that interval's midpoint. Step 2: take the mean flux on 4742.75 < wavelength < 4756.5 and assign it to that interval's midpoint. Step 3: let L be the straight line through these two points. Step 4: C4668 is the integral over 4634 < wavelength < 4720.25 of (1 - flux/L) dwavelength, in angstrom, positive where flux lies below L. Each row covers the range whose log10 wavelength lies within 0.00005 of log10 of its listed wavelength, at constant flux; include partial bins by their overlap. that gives 3.09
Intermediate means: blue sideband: 9.36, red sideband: 9.38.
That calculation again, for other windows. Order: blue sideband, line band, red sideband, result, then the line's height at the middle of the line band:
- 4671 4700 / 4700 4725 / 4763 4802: 1.3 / 9.33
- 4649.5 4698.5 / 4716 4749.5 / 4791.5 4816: 1.7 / 9.61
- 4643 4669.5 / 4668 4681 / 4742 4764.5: 0.5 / 8.94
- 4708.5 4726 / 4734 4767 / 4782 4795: 0.7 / 9.23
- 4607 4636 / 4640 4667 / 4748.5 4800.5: 1.8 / 9.57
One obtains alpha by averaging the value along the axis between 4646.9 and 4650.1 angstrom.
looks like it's 8.99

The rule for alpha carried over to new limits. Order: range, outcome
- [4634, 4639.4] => 9.93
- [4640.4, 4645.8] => 8.76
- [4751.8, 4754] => 8.56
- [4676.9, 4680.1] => 8.77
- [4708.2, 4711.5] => 9.07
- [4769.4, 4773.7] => 9.47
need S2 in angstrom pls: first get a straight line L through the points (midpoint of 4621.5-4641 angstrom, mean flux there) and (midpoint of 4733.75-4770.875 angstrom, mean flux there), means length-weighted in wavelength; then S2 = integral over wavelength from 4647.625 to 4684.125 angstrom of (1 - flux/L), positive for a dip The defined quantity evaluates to 2.1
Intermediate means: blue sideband 9.65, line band 8.96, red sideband 9.12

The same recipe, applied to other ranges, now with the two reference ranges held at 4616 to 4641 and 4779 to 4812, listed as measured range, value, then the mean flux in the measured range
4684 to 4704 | 0.94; 9.17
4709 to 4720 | 0.60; 9.11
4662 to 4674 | 1.76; 8.18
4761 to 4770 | 0.29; 9.36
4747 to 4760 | 0.73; 9.13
